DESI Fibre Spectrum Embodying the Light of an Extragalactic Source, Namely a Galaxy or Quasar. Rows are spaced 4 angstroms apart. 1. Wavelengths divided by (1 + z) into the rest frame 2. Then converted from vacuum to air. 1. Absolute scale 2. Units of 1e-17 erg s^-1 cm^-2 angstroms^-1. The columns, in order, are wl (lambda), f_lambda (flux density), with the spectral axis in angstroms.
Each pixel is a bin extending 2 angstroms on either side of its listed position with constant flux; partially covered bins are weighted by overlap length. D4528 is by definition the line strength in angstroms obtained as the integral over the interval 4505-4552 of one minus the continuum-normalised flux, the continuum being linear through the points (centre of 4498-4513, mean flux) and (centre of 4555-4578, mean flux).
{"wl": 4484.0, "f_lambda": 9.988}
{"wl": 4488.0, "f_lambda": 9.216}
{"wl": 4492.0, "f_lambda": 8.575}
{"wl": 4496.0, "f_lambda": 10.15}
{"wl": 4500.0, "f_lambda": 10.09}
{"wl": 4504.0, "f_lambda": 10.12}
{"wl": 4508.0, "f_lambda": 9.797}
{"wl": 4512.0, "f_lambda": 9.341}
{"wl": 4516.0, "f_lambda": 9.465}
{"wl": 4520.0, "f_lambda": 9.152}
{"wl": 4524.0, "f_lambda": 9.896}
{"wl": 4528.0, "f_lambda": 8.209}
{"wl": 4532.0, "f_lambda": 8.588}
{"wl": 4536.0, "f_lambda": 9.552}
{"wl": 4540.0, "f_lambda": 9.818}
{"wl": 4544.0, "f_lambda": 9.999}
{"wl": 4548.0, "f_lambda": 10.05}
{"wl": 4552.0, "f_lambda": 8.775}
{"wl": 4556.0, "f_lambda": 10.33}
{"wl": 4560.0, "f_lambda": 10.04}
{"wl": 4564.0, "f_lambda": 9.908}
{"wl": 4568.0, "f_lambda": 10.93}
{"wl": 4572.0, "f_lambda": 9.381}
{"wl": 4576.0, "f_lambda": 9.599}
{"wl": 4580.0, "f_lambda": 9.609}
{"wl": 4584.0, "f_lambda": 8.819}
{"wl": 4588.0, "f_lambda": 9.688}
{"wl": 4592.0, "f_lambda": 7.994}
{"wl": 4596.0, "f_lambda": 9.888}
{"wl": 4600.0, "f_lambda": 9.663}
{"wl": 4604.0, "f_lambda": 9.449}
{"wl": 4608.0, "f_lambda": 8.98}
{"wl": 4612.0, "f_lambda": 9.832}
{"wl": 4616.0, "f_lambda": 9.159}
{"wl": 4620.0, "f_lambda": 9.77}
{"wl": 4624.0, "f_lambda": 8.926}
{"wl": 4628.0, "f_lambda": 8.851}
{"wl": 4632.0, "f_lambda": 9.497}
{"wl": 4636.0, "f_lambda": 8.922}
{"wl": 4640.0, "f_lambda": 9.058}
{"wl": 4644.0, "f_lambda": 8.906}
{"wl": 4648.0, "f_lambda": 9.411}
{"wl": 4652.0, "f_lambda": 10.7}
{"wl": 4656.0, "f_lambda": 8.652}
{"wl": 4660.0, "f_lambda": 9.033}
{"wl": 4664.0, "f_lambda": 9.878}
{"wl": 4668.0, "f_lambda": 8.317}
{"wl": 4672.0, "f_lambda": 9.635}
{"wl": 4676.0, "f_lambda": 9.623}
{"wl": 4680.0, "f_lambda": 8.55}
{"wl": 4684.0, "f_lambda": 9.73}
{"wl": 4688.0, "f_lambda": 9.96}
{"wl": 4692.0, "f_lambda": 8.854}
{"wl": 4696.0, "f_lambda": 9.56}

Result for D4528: 2.4 angstroms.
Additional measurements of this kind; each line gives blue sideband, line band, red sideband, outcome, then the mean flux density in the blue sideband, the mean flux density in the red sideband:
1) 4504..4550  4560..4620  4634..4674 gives -1.0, 9.47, 9.25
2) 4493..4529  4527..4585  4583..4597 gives -2.0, 9.59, 9.06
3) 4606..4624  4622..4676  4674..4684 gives 0.4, 9.38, 9.22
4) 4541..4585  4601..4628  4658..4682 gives 0.5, 9.79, 9.17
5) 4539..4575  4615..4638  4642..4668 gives 0.8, 9.91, 9.34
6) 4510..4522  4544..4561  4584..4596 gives -1.2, 9.32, 9.01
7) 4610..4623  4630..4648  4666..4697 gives 0.6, 9.54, 9.27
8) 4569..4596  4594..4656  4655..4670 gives -1.6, 9.3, 8.99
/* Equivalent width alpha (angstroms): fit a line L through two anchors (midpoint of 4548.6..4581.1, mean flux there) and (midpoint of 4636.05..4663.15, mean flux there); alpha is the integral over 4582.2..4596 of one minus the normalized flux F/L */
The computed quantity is 1.0 angstroms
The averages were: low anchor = 9.84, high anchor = 9.29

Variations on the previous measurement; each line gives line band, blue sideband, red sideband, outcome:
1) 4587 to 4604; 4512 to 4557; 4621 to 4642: -0.2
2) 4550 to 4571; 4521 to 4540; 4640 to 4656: -1.7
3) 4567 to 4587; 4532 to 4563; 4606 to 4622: 0.0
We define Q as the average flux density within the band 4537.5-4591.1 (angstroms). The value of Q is 9.73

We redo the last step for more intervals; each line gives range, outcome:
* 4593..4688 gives 9.32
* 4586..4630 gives 9.29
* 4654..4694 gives 9.22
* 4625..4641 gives 9.07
